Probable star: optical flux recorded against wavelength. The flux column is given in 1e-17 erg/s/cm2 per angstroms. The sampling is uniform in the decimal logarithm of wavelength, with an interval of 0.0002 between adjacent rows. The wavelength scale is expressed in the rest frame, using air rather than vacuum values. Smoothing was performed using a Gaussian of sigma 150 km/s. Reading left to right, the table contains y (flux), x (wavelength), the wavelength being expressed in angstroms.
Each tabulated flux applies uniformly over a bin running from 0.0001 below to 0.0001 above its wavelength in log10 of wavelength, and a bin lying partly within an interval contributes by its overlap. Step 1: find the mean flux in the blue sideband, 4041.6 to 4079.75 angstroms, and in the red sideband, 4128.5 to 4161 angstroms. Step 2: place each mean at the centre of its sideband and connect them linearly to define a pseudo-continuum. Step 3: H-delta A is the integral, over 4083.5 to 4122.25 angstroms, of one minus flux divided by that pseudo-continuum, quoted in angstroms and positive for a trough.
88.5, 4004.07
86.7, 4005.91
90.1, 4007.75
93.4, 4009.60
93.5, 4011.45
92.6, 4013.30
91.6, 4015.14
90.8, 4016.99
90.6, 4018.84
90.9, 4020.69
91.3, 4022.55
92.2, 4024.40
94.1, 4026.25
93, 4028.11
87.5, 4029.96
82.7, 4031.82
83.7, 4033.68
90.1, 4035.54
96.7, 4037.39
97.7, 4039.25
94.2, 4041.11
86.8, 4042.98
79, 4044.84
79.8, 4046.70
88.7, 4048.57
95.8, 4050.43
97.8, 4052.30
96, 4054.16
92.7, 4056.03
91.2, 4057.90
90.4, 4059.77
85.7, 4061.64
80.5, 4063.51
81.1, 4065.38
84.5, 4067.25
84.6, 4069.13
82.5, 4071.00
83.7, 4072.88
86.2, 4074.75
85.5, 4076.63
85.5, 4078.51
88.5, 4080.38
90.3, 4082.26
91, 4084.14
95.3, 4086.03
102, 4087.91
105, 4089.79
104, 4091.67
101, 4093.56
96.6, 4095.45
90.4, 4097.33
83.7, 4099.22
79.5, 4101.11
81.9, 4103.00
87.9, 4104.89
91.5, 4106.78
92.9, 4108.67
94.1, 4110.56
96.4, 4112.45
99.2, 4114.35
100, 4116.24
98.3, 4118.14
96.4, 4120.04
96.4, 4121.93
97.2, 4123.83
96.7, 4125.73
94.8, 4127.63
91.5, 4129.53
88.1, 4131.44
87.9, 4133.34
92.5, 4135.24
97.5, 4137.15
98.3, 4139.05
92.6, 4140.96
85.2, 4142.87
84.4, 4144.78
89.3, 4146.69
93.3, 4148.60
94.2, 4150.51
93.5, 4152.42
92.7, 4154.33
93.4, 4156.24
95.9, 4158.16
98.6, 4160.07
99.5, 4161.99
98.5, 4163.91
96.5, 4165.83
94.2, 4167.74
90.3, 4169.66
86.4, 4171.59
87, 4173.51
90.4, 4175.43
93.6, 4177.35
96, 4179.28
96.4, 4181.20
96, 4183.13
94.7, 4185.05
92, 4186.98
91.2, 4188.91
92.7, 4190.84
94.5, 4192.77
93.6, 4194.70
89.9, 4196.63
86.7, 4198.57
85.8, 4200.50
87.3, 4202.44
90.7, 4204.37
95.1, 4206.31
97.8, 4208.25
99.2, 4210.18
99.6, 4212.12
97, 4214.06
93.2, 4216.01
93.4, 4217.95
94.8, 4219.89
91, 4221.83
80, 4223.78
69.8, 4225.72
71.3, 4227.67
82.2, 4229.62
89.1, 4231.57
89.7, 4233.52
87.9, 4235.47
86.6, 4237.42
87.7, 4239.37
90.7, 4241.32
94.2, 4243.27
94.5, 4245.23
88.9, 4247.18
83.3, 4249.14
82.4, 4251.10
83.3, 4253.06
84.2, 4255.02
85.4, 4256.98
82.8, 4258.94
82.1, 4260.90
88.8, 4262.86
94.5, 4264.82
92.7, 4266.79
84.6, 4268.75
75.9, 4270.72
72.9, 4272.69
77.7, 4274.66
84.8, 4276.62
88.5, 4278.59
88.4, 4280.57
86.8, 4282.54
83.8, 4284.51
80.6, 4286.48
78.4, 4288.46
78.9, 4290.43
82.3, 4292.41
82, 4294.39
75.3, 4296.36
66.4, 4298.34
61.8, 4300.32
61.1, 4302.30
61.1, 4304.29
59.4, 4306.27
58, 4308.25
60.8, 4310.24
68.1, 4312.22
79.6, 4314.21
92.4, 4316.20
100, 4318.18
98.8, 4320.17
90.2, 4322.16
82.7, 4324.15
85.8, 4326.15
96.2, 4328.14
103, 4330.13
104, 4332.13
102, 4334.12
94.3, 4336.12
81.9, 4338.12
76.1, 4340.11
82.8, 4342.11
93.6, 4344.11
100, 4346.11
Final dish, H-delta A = -2.1 angstroms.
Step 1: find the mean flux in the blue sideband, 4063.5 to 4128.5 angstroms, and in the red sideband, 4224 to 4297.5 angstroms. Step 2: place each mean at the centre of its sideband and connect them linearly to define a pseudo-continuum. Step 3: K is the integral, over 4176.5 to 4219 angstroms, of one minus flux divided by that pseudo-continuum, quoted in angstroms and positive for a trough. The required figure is -3.2 angstroms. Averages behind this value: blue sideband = 91.8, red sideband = 84.1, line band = 93.5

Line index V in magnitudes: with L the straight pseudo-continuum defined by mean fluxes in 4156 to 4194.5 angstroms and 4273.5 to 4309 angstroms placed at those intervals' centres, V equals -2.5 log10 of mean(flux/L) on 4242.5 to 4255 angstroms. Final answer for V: -0.07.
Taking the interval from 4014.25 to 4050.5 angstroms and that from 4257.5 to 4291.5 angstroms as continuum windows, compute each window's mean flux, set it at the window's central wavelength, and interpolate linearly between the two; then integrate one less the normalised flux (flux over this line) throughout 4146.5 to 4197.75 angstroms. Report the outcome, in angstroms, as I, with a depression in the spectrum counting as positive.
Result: -4.3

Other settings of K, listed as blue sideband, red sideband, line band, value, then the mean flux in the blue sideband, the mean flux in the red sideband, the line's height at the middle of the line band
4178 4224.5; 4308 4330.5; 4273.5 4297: 1.34 angstroms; 92.9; 85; 87.3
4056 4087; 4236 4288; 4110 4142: -3.21 angstroms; 86.9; 85.6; 86.5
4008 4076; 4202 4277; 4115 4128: -1.29 angstroms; 89.2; 87.4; 88.5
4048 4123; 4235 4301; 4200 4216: -1.51 angstroms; 91.4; 83.6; 86.1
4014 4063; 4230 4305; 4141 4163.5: -1.65 angstroms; 90.4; 82.7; 86.5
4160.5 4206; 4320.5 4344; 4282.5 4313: 6.80 angstroms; 92.4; 91.1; 91.4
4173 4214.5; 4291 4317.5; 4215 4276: -2.45 angstroms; 93.1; 70.4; 82.4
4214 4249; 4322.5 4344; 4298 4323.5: 4.59 angstroms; 87.5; 91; 90.2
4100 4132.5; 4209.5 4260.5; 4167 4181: -0.15 angstroms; 93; 87.6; 90.4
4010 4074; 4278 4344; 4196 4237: -2.29 angstroms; 89.3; 81.7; 84.4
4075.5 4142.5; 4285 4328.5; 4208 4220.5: -1.73 angstroms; 93.3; 77.1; 84.7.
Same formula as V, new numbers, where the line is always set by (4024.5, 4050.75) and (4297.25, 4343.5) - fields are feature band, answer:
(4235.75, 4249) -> -0.08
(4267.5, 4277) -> 0.05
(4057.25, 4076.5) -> 0.04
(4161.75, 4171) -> -0.11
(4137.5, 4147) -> -0.05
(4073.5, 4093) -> -0.07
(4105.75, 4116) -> -0.10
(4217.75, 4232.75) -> 0.01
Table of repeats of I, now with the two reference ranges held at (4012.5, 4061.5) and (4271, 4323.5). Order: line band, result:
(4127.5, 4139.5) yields -0.95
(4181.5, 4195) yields -1.72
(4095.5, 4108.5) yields 0.06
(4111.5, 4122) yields -1.37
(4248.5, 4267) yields -1.42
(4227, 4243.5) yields -1.19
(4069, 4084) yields 0.41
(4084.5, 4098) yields -1.71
